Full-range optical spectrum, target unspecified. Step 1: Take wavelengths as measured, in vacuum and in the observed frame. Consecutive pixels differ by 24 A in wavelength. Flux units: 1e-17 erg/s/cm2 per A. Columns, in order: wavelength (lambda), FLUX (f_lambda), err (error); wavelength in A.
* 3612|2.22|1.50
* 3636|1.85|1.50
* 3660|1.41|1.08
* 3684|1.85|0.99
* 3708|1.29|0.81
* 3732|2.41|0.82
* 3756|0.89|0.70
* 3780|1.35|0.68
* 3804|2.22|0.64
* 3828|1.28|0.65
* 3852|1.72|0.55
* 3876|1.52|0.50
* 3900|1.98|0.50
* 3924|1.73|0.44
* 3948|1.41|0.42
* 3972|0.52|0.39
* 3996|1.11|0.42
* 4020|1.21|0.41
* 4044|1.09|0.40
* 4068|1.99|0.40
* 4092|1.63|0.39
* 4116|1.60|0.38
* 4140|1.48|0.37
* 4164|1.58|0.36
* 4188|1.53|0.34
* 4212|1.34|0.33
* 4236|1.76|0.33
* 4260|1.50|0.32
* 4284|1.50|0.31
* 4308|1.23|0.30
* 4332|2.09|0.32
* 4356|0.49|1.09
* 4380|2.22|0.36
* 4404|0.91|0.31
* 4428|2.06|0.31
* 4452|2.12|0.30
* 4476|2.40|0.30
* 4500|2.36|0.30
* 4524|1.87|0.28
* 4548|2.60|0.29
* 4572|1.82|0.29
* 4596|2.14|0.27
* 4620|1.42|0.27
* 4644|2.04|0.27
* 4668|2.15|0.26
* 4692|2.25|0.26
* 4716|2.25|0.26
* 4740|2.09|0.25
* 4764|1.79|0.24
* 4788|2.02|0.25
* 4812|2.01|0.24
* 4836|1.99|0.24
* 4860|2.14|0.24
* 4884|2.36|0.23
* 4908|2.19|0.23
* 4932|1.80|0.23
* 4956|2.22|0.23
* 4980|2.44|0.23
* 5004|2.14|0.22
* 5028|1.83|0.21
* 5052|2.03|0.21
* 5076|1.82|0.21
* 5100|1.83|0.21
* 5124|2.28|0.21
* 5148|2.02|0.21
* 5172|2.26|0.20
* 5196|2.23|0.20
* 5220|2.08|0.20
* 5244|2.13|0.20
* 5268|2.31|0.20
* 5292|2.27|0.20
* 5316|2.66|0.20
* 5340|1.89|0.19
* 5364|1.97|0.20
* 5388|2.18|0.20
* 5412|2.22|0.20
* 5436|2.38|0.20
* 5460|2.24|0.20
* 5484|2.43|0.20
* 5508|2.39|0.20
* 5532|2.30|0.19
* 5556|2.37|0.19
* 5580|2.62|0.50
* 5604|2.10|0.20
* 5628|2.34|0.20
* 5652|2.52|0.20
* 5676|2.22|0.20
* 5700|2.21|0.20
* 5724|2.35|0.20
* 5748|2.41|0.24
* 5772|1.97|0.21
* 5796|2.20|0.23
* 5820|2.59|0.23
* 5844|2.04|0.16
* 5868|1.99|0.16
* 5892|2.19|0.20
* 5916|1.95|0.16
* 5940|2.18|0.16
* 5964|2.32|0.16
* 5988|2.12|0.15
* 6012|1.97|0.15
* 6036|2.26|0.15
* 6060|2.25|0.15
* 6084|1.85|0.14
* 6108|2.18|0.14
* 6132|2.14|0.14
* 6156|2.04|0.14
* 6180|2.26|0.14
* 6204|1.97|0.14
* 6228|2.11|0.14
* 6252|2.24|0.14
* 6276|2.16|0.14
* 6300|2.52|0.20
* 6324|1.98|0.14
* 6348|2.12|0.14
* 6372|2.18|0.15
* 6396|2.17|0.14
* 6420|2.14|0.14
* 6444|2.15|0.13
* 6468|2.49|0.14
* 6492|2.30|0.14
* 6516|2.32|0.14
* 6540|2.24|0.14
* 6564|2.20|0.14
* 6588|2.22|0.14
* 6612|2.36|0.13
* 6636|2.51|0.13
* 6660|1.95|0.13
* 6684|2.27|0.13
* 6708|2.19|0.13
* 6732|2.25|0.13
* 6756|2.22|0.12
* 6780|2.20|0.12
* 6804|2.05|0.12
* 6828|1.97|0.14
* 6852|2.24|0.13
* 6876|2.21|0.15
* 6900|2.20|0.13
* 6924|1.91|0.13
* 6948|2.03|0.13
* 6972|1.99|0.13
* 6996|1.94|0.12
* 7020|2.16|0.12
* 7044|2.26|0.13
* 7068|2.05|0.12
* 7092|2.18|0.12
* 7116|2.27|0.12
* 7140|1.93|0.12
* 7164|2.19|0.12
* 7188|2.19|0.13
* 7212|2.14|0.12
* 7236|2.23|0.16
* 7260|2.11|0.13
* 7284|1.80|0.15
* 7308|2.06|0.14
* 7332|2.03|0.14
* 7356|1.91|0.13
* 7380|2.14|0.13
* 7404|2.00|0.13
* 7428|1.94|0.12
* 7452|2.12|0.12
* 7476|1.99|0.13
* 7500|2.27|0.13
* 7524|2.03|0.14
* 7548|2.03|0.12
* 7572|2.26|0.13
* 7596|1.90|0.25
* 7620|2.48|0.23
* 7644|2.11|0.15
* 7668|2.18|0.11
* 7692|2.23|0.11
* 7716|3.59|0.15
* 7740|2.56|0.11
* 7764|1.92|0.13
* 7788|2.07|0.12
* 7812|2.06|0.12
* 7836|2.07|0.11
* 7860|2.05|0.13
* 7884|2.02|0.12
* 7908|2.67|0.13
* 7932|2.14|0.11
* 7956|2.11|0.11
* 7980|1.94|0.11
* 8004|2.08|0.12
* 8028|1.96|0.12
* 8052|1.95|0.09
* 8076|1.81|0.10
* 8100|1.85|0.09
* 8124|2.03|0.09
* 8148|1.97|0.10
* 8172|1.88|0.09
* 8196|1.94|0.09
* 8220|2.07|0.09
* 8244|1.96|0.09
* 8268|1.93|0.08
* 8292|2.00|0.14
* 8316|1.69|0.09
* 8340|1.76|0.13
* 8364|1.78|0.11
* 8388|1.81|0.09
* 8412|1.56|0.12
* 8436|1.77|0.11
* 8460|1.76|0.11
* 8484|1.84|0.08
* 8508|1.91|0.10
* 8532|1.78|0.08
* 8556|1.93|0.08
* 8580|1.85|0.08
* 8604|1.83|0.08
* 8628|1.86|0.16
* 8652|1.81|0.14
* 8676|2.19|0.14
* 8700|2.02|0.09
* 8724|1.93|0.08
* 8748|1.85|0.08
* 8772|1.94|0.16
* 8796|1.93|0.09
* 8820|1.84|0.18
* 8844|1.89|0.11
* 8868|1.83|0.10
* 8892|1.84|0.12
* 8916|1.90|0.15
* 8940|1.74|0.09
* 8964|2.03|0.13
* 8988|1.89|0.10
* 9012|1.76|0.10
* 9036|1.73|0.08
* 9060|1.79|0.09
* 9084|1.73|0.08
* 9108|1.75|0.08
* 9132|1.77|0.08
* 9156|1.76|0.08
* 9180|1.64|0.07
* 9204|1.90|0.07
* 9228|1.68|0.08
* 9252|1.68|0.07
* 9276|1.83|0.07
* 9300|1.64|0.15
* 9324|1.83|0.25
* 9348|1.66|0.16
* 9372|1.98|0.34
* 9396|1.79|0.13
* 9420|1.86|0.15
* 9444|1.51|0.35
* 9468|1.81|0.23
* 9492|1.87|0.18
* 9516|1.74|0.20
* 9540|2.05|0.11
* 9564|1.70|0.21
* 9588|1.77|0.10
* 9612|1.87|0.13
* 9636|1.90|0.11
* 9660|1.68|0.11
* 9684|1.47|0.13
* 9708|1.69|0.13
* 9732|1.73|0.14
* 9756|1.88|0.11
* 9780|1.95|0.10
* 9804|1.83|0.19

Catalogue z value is 0.18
